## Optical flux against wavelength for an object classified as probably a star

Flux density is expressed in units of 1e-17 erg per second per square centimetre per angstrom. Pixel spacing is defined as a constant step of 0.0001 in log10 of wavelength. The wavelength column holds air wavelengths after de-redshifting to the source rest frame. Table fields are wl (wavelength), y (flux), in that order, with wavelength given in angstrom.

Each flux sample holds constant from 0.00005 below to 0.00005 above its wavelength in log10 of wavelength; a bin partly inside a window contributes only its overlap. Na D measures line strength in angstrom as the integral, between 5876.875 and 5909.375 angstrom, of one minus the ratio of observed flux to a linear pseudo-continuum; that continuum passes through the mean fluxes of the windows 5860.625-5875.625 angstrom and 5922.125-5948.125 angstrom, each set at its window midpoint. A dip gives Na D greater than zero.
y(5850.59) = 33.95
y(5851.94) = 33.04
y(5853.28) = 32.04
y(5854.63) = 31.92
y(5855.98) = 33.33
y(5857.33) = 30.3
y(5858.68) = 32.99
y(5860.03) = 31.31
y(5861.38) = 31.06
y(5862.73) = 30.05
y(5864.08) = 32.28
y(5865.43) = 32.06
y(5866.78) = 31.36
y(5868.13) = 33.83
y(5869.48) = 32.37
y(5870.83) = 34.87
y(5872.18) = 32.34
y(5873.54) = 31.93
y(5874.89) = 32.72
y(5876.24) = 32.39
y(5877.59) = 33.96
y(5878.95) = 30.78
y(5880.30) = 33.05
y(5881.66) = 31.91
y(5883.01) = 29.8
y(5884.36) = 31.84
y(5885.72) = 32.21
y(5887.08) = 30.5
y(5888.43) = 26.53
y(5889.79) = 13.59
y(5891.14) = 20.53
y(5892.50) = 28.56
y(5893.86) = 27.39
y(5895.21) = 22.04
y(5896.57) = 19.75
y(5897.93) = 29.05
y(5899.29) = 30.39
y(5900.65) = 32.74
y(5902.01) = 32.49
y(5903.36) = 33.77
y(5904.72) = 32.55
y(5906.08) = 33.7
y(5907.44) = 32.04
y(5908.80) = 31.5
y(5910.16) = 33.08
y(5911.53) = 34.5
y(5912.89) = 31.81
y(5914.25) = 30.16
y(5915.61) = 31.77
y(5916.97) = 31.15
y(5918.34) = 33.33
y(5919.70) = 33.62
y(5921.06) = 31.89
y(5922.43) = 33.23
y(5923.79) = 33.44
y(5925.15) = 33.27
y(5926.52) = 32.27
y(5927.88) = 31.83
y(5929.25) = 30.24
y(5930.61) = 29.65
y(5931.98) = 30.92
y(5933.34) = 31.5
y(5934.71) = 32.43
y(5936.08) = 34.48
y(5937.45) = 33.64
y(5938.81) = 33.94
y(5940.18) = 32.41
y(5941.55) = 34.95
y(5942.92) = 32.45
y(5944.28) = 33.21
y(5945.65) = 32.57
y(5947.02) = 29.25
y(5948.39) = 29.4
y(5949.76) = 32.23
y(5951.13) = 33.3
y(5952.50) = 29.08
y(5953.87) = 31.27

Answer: 3.13 angstrom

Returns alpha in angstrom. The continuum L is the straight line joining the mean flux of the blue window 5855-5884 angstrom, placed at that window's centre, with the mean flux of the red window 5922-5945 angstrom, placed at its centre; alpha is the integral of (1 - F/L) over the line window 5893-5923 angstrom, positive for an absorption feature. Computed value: 1.32 angstrom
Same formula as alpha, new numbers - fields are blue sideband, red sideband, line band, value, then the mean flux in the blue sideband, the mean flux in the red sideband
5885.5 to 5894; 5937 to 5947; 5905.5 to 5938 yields -2.59 angstrom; 25.1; 33.1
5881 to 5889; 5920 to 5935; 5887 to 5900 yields 2.63 angstrom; 30.5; 31.9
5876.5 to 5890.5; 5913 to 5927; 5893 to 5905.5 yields 0.74 angstrom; 29.5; 32.4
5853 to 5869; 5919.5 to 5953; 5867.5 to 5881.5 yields -0.38 angstrom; 31.9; 32.2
